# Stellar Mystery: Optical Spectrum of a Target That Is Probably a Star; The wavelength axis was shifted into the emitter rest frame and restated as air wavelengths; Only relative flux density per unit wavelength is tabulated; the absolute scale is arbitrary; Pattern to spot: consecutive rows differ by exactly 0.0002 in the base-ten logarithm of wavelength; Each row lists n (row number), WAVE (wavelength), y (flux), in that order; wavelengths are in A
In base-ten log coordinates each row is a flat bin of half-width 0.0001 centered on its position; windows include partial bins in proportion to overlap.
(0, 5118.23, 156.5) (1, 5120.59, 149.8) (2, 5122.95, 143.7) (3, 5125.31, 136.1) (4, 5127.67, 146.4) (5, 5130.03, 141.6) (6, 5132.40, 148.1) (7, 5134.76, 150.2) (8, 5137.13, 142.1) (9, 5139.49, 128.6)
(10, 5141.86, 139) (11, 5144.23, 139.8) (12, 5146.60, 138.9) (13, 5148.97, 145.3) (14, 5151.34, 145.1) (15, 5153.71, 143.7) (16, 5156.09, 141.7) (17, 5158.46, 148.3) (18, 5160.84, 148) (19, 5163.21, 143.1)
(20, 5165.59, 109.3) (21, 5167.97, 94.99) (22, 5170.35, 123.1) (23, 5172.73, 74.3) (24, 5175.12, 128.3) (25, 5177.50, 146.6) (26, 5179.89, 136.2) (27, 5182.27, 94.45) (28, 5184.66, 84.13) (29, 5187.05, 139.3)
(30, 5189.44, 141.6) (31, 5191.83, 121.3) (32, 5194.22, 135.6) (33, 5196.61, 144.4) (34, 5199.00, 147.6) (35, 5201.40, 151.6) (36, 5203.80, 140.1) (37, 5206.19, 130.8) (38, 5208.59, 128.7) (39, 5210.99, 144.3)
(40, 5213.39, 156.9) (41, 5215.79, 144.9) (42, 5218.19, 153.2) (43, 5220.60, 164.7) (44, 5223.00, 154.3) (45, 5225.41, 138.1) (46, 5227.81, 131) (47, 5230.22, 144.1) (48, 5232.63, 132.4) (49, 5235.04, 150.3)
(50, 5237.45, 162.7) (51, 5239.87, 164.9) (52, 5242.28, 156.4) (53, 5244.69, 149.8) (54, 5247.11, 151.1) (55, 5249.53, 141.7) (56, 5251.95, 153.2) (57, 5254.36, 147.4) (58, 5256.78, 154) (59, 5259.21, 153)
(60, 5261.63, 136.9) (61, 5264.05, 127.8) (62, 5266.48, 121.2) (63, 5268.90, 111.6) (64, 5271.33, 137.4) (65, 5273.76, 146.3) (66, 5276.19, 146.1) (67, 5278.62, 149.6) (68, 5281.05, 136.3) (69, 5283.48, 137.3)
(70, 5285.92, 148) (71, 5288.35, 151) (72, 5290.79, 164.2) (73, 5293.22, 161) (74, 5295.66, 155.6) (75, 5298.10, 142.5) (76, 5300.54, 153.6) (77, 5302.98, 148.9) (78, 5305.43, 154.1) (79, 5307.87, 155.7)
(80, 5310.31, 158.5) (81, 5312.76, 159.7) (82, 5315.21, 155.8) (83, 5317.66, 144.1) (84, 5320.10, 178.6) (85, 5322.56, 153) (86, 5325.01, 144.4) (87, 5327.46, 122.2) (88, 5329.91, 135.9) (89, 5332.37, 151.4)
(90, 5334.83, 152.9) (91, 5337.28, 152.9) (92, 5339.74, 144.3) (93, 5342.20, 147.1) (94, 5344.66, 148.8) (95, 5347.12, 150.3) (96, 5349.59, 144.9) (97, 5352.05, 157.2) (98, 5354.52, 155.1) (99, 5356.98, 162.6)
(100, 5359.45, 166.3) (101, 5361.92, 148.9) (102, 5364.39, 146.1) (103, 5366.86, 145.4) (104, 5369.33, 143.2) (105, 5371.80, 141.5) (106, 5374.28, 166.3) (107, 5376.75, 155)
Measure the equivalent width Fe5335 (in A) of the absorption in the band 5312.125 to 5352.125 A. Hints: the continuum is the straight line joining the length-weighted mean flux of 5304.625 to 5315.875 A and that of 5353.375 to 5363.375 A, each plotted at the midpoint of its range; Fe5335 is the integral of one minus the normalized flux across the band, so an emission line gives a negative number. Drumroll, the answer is 2.08 A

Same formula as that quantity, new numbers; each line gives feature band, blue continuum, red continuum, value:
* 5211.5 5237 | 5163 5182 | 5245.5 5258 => -1.7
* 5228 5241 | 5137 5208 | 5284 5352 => -0.9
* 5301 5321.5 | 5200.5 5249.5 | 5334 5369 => -0.9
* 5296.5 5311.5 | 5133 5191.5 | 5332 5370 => -0.6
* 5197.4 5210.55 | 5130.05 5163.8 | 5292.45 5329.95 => 0.5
